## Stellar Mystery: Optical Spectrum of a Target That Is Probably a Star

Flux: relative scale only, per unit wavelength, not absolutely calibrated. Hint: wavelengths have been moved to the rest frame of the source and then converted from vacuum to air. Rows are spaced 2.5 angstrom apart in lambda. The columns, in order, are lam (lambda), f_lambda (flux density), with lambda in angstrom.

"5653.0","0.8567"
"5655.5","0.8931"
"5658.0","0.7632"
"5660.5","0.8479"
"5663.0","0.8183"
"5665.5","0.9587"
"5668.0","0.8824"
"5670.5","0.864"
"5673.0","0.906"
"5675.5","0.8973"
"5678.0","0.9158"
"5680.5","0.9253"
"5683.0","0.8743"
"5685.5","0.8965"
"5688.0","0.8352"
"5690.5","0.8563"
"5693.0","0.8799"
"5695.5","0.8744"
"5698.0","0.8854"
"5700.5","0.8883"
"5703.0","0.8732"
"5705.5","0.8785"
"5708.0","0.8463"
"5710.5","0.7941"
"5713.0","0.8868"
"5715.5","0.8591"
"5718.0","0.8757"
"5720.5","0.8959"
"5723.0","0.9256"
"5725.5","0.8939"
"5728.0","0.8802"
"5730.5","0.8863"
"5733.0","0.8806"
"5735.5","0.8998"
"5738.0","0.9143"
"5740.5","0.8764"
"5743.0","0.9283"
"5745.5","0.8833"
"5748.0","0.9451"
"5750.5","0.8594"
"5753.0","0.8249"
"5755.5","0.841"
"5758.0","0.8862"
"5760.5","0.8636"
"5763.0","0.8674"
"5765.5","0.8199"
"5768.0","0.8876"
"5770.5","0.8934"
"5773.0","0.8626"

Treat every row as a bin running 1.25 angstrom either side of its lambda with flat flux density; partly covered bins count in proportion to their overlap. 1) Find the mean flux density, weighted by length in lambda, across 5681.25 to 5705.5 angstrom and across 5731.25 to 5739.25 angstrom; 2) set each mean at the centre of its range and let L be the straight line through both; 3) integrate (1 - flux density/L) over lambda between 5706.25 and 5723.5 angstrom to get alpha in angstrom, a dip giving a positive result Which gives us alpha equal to 0.4 angstrom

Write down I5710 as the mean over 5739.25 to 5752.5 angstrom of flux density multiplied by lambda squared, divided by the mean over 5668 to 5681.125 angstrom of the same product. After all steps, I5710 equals 1.0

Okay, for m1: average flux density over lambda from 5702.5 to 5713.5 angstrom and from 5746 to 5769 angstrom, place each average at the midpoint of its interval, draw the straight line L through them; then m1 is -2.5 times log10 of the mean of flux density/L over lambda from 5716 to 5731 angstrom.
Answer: -0.043 mag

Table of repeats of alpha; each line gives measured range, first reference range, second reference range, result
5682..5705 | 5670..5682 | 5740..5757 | 0.6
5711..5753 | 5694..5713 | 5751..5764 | -1.4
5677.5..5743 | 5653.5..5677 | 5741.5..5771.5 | -0.7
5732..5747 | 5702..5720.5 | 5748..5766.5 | -0.7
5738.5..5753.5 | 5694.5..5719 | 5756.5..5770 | -0.4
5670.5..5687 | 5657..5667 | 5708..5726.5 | -0.8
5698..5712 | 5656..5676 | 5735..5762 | 0.2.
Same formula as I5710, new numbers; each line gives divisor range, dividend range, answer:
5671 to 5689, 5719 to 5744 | 1.02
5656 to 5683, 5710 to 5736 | 1.02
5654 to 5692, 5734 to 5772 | 1.03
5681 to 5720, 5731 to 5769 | 1.03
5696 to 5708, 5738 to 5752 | 1.04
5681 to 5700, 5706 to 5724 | 1.00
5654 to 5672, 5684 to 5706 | 1.03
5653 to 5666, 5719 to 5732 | 1.08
